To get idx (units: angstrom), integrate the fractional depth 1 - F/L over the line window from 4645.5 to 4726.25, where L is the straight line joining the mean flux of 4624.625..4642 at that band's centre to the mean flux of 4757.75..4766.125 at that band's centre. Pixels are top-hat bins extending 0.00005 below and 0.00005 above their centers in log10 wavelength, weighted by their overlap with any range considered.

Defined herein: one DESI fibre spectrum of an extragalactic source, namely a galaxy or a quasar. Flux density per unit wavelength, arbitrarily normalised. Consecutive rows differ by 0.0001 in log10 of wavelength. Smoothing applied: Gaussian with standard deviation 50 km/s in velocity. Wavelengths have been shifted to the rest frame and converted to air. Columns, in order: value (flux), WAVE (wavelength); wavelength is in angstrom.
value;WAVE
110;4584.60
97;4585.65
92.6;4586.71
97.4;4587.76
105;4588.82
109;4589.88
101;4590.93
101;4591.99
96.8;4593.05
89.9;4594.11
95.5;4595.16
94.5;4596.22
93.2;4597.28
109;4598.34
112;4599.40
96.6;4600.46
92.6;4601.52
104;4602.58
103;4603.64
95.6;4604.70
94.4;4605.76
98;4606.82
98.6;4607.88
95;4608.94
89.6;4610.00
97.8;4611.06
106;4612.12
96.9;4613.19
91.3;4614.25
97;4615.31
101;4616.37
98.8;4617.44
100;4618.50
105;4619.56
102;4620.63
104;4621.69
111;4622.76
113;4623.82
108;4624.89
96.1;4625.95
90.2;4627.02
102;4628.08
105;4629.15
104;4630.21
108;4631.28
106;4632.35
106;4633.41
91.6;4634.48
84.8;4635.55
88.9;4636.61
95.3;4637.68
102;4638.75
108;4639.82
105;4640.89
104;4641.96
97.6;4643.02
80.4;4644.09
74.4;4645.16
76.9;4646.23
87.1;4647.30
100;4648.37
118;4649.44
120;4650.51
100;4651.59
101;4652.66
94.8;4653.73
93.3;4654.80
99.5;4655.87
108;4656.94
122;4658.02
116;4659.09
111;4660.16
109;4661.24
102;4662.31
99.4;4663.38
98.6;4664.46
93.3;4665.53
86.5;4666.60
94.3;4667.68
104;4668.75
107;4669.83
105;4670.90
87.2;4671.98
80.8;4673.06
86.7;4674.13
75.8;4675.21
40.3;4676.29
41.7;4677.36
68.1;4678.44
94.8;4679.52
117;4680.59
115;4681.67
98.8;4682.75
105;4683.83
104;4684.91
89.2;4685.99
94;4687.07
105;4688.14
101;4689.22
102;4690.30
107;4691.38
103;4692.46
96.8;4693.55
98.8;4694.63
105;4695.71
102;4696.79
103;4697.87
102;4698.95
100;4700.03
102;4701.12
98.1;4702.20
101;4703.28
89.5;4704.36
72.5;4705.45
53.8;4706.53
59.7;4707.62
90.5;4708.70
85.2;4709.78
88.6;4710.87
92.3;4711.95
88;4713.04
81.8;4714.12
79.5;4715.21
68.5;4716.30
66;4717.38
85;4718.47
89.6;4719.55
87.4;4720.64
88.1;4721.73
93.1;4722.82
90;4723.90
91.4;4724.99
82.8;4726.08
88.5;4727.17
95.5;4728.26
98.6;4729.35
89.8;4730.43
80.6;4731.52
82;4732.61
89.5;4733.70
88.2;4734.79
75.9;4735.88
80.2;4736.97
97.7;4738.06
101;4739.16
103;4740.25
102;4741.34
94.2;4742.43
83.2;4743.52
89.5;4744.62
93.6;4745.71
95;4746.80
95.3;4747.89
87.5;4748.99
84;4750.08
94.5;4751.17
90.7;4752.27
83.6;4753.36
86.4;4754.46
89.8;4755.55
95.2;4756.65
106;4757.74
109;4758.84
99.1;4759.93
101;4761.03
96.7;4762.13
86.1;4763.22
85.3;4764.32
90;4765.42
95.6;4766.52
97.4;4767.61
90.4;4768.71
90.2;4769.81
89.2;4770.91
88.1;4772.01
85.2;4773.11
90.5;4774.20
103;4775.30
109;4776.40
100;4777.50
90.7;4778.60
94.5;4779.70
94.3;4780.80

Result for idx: 4.2 angstrom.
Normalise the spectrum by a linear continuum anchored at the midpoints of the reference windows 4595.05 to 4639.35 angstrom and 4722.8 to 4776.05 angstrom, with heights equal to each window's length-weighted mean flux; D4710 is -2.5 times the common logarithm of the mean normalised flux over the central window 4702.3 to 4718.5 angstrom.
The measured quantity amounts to 0.17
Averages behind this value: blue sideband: 99.6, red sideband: 91.8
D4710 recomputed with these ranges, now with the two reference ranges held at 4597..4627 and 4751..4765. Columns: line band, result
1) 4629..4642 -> -0.01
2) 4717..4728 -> 0.11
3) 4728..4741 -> 0.06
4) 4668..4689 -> 0.08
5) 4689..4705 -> -0.04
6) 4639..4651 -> 0.01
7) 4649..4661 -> -0.10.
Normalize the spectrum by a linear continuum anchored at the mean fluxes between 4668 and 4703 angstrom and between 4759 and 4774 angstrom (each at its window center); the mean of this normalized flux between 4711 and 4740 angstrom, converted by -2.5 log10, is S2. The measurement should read 0.08 mag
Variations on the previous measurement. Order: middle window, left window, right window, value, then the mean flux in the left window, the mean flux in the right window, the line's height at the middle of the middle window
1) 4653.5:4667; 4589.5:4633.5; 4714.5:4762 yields -0.07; 100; 90.1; 96.4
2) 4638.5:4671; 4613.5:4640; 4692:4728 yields -0.04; 101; 88.6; 96.6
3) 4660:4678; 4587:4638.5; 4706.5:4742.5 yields 0.05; 99.6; 86.5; 93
